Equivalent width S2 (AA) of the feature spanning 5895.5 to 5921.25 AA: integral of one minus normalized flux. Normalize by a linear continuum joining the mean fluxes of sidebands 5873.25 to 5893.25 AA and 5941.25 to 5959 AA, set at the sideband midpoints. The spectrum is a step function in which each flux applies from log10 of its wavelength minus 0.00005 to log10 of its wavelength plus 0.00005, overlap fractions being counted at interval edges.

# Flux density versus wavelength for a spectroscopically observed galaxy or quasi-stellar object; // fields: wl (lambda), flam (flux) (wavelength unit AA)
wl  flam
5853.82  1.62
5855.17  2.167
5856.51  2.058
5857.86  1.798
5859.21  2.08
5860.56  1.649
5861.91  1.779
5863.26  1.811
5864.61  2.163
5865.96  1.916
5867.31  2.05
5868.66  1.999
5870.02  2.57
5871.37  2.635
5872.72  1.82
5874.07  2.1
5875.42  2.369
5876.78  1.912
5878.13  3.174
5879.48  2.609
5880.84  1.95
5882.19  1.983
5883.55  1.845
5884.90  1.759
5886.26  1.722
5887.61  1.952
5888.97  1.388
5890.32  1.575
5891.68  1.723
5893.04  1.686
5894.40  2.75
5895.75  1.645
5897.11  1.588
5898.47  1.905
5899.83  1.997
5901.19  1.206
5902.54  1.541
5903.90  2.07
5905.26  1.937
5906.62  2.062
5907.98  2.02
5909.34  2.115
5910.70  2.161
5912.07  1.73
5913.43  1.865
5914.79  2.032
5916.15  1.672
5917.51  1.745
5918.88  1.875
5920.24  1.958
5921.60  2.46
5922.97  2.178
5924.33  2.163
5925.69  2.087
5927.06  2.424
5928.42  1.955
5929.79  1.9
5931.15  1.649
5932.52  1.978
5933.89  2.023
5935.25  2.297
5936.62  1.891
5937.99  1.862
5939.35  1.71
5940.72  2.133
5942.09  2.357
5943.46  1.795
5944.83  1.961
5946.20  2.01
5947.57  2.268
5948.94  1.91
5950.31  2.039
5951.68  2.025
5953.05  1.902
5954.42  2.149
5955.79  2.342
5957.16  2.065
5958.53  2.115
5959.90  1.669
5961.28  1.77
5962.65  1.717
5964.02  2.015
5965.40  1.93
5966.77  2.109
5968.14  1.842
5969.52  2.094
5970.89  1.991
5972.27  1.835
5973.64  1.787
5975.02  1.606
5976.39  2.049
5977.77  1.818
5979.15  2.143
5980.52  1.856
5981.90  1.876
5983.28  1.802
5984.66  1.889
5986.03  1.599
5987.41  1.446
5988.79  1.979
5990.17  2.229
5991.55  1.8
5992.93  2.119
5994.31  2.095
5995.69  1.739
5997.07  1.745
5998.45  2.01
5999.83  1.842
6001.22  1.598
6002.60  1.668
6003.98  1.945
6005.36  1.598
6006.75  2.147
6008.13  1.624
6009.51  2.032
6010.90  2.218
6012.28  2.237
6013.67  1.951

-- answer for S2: 2.0 AA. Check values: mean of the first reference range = 1.99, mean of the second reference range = 2.07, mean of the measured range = 1.86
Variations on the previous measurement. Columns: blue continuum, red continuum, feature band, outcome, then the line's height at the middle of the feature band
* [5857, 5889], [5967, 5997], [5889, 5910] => 1.8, 2.01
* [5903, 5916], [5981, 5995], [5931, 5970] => -1.3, 1.93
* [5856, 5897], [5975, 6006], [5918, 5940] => -1.0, 1.94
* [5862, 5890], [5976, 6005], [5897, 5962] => 0.0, 1.98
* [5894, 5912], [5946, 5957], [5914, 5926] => -0.3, 1.97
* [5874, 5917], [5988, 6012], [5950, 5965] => -0.5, 1.92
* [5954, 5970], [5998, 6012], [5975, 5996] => 0.4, 1.92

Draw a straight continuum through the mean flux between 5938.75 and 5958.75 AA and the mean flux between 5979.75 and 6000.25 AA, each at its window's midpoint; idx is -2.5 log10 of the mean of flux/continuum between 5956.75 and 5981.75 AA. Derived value 0.03 mag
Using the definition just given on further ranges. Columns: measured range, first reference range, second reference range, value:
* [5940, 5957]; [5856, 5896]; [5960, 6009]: -0.09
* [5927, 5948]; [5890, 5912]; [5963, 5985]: -0.06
